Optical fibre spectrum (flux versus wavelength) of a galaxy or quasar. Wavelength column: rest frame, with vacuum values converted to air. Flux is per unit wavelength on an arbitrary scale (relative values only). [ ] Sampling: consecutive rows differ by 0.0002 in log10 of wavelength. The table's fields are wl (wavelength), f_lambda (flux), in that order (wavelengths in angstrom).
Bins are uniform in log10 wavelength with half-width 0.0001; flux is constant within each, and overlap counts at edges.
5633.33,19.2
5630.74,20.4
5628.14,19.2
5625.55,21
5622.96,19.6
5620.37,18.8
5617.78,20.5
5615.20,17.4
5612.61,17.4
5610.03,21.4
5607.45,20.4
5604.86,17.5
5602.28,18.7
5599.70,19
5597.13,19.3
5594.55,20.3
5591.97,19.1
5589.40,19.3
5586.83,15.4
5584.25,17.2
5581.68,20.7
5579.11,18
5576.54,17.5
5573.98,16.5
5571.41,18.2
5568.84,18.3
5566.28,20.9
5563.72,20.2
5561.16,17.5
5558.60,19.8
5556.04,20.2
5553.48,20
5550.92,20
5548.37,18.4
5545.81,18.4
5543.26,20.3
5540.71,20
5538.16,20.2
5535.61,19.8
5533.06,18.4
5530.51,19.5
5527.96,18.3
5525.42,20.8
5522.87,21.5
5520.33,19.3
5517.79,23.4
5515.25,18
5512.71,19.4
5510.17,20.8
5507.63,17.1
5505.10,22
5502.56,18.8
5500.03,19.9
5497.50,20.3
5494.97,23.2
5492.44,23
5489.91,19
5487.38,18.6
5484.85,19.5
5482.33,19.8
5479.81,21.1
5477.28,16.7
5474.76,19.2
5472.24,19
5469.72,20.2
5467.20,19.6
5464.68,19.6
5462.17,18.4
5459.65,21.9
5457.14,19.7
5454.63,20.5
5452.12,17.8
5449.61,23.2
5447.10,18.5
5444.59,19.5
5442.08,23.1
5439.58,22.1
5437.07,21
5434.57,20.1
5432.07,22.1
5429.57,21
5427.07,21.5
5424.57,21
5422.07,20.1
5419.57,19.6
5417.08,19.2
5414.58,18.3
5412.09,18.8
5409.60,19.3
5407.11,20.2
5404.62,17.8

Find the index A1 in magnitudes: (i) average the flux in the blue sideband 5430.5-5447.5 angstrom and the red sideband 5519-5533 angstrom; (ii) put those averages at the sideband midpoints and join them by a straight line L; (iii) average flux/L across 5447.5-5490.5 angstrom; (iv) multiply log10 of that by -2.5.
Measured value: 0.053 mag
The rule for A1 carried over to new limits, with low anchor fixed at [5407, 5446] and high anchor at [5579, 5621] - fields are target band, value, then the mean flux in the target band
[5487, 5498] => -0.06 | 21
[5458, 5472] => 0.01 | 19.9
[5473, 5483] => 0.05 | 19.2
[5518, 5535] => -0.02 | 19.9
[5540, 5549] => 0.00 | 19.3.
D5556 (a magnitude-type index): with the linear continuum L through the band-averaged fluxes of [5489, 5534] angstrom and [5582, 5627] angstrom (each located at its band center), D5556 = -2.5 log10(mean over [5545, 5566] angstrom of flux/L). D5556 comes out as 0.01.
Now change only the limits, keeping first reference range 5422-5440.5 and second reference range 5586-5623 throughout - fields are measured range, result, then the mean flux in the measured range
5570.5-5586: 0.08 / 17.9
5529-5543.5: 0.01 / 19.6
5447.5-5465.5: 0.04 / 20.1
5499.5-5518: 0.02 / 19.7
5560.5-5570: 0.01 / 19.4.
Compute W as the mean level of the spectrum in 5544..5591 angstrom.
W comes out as 18.7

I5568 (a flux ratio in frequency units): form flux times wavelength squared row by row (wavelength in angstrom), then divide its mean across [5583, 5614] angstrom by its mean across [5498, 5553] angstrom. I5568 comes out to 0.98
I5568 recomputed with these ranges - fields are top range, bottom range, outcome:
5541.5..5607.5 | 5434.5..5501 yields 0.97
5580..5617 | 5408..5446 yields 0.98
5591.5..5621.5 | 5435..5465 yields 0.99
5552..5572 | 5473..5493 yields 1.03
